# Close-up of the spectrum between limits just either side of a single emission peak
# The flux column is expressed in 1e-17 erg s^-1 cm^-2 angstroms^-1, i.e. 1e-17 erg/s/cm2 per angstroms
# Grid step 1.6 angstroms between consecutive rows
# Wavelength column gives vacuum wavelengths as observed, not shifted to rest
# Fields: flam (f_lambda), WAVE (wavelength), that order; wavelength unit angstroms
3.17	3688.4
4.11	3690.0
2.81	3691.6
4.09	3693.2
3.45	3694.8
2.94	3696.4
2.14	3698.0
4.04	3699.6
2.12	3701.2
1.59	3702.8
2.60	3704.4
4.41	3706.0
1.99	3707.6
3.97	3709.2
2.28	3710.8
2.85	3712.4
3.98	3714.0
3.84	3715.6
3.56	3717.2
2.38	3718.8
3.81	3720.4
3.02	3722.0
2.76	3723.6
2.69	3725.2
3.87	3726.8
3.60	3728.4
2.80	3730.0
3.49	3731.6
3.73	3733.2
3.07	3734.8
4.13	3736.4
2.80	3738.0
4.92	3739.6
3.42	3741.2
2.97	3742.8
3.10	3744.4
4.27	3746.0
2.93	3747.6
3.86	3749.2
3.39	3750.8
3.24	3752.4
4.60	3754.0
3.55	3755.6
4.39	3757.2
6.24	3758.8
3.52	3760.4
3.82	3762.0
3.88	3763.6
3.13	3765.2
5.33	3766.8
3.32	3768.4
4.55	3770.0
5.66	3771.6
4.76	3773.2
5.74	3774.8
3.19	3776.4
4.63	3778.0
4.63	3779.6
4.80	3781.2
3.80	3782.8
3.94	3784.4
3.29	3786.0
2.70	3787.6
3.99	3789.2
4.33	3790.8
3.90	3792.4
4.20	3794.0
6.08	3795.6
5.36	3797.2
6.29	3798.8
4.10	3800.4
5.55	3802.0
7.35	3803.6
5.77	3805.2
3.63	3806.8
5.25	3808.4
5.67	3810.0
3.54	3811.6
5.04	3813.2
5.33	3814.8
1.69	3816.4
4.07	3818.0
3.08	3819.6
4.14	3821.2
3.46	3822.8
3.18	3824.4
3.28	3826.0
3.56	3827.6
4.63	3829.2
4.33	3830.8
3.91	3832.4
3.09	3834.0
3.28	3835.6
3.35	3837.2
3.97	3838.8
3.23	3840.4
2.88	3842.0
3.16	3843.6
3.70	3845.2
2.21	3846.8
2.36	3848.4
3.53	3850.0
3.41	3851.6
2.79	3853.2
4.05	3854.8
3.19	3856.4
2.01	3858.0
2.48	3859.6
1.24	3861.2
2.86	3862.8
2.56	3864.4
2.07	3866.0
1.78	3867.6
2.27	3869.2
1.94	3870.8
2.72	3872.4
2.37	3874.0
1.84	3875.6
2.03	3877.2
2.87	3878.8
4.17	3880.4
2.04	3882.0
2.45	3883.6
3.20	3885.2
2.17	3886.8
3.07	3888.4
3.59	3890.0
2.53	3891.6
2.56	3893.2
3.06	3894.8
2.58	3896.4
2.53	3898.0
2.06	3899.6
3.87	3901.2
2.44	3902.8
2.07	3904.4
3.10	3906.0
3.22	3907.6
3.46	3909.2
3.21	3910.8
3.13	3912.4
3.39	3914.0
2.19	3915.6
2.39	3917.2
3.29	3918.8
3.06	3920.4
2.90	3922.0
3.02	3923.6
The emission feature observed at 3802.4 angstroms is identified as C IV 1549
